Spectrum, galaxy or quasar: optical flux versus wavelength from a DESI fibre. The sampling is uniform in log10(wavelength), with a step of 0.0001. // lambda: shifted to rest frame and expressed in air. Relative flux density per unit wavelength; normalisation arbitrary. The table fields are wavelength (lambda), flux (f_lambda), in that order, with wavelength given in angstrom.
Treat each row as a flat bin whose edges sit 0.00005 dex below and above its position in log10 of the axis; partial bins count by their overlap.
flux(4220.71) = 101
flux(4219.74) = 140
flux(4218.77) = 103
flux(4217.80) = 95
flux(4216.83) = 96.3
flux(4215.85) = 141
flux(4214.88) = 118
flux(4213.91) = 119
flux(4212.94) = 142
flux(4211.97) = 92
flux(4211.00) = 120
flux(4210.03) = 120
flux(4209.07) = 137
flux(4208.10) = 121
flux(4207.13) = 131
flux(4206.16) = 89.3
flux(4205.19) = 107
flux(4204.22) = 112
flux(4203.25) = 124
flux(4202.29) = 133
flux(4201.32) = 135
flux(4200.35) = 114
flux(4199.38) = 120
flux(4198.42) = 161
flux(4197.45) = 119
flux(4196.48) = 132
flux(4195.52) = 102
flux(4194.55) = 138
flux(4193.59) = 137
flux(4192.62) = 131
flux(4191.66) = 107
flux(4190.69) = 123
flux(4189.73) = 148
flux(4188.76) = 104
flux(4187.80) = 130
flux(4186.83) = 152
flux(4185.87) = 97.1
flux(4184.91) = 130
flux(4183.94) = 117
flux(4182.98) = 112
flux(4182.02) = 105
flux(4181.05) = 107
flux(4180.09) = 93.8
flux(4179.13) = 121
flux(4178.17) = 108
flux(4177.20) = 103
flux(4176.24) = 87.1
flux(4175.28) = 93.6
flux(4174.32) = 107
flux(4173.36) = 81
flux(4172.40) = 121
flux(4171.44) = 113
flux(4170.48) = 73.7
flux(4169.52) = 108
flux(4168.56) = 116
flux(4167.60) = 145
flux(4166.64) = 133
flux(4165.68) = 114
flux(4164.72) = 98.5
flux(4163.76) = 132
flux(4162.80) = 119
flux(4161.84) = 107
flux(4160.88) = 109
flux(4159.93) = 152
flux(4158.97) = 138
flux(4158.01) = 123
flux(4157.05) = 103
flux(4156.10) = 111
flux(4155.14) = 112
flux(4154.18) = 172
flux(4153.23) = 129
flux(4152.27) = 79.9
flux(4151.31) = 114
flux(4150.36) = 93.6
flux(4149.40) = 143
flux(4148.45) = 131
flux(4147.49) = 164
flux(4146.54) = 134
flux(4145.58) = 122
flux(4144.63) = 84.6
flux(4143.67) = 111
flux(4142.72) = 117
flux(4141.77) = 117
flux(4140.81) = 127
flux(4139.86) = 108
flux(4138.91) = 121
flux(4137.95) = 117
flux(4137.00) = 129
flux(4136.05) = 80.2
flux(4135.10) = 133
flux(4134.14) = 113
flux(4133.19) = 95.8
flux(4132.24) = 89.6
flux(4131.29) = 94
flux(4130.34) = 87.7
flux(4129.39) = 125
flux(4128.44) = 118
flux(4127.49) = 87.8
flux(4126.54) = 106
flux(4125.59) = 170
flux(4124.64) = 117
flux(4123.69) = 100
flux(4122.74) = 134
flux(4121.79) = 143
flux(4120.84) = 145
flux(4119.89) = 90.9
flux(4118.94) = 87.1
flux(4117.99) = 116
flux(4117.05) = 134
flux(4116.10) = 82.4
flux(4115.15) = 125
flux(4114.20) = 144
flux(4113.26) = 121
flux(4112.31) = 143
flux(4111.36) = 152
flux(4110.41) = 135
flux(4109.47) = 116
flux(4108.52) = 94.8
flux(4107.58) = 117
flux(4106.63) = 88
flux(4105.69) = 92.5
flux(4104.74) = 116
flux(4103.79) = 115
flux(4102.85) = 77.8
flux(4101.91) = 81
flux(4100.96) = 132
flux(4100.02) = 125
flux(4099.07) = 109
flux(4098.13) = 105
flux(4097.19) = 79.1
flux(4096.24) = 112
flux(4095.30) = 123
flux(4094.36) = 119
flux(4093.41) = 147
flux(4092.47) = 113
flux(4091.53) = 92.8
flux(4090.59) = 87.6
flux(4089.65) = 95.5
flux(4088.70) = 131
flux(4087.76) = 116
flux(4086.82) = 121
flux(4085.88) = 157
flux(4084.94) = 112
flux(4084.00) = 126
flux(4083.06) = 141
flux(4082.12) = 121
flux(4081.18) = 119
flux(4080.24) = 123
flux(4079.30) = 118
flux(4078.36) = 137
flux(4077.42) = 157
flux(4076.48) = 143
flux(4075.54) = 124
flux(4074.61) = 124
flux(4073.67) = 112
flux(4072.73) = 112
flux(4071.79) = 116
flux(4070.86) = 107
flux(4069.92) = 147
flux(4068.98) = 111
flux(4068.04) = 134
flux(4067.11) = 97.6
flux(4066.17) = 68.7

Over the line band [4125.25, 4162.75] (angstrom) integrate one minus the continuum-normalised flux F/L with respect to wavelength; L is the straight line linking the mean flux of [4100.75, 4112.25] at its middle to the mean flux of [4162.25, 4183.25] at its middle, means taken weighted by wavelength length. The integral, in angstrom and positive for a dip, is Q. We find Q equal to -2.6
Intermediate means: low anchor 110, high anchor 109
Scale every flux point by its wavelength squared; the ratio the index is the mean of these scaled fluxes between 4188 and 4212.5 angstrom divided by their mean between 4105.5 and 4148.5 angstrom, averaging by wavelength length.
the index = 1.09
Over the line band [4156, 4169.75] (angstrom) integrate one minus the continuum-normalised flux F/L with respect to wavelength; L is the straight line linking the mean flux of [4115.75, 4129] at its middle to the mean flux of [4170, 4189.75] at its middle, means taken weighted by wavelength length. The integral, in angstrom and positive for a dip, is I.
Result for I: -1.22 angstrom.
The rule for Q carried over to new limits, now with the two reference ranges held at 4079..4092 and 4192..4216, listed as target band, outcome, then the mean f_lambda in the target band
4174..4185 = 1.46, 106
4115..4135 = 1.27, 113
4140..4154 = 0.14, 120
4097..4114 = 1.05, 112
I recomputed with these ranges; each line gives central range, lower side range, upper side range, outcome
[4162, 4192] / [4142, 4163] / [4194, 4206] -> 2.39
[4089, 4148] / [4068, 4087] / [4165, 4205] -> 4.34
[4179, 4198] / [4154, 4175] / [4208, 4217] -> -0.22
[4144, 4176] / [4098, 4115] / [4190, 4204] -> 1.26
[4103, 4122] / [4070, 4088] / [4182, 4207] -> 1.26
